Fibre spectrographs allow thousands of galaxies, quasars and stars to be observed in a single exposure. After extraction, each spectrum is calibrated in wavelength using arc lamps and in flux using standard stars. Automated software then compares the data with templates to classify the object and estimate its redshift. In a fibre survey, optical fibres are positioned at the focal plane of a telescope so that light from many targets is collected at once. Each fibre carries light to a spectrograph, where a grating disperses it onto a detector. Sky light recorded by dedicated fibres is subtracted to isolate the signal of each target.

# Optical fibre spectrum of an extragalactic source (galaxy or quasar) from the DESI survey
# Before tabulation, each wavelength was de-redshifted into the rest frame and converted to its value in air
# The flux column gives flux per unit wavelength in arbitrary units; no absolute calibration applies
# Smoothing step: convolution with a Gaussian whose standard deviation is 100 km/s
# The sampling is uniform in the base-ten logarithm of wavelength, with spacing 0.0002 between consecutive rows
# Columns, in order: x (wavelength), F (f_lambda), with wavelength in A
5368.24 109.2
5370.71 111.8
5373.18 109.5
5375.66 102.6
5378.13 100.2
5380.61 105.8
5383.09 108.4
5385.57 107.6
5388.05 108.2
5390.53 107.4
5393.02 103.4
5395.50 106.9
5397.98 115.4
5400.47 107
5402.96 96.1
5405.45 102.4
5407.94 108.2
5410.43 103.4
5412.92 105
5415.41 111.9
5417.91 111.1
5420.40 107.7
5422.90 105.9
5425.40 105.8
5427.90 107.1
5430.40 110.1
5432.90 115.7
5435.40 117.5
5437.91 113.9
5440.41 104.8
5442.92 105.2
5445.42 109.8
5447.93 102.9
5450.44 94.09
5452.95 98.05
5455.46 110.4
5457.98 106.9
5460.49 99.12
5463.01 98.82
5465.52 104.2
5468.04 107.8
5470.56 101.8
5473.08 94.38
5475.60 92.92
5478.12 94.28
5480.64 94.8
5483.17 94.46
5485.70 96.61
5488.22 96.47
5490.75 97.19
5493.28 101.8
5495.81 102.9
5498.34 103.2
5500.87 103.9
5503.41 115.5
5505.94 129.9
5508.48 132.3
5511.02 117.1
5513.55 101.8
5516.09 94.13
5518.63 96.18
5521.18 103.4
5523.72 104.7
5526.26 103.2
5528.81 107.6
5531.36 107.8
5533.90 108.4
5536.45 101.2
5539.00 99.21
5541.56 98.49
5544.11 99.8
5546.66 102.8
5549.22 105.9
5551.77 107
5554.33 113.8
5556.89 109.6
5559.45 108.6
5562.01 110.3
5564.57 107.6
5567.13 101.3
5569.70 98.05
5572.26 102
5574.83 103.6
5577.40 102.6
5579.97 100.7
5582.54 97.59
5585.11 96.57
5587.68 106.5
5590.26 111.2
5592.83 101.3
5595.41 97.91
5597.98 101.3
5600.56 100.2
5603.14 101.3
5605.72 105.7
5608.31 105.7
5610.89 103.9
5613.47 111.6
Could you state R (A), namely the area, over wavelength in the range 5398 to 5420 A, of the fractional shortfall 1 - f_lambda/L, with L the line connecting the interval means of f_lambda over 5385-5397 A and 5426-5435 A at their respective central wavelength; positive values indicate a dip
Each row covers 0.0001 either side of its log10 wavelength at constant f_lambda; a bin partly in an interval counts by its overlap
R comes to 0.53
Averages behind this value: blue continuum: 107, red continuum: 111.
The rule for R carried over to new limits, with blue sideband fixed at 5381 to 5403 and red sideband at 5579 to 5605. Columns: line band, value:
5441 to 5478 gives 1.3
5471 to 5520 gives 0.5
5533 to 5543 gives 0.2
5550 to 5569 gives -1.0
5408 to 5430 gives -0.2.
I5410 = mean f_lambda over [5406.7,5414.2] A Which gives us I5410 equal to 106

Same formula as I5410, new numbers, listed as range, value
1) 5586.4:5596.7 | 104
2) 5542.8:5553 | 104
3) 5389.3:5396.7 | 106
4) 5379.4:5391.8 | 107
